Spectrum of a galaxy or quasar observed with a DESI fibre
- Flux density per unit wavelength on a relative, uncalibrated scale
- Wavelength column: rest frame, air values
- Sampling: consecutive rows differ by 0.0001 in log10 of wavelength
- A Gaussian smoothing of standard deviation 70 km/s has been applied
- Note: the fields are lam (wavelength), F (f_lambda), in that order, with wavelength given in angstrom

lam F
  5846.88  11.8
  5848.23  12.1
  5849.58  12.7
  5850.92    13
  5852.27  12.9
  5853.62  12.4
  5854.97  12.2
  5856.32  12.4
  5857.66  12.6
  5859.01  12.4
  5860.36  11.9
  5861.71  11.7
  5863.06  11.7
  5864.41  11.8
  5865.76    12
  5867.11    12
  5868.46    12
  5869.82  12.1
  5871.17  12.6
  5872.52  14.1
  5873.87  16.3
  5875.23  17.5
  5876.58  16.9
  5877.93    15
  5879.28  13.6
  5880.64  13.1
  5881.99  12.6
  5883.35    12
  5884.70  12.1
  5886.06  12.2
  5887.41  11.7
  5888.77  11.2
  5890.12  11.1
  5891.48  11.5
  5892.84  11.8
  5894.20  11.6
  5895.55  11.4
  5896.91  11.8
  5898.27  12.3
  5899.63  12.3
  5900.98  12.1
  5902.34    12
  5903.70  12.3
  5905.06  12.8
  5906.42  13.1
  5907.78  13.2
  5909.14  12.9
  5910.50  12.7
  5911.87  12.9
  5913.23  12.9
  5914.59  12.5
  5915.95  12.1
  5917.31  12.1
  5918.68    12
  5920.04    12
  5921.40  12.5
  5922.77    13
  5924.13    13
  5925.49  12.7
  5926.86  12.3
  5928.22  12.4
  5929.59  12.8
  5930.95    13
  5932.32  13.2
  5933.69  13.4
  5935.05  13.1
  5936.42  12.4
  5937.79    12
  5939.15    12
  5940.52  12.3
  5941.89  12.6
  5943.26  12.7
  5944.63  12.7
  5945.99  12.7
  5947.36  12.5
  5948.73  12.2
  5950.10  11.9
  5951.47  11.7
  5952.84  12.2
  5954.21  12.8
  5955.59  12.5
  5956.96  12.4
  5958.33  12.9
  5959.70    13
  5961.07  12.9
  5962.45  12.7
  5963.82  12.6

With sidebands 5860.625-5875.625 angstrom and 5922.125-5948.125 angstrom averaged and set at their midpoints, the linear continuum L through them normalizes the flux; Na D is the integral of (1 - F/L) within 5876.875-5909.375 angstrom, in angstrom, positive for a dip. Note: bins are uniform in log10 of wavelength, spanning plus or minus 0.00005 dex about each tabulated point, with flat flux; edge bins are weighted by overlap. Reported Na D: 1.2 angstrom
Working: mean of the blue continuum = 13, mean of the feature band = 12.4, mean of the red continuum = 12.7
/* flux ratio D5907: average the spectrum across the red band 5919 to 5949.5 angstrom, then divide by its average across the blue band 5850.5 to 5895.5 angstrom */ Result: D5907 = 0.99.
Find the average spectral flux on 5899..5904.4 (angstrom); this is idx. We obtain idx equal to 12.2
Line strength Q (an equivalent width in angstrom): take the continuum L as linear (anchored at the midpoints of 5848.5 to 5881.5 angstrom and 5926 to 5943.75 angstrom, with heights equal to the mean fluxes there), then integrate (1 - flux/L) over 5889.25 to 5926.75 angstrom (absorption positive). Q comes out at 1.5 angstrom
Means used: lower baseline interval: 13.1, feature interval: 12.3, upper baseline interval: 12.6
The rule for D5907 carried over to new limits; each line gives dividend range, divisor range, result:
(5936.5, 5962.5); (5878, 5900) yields 1.03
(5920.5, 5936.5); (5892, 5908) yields 1.05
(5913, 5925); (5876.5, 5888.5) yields 0.96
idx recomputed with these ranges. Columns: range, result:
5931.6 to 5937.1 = 13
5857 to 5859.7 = 12.5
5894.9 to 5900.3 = 11.9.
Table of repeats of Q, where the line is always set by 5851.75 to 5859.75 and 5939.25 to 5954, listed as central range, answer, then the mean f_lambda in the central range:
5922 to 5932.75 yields -0.4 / 12.8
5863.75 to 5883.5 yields -1.9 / 13.6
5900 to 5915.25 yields -0.3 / 12.7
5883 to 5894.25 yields 0.7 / 11.7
